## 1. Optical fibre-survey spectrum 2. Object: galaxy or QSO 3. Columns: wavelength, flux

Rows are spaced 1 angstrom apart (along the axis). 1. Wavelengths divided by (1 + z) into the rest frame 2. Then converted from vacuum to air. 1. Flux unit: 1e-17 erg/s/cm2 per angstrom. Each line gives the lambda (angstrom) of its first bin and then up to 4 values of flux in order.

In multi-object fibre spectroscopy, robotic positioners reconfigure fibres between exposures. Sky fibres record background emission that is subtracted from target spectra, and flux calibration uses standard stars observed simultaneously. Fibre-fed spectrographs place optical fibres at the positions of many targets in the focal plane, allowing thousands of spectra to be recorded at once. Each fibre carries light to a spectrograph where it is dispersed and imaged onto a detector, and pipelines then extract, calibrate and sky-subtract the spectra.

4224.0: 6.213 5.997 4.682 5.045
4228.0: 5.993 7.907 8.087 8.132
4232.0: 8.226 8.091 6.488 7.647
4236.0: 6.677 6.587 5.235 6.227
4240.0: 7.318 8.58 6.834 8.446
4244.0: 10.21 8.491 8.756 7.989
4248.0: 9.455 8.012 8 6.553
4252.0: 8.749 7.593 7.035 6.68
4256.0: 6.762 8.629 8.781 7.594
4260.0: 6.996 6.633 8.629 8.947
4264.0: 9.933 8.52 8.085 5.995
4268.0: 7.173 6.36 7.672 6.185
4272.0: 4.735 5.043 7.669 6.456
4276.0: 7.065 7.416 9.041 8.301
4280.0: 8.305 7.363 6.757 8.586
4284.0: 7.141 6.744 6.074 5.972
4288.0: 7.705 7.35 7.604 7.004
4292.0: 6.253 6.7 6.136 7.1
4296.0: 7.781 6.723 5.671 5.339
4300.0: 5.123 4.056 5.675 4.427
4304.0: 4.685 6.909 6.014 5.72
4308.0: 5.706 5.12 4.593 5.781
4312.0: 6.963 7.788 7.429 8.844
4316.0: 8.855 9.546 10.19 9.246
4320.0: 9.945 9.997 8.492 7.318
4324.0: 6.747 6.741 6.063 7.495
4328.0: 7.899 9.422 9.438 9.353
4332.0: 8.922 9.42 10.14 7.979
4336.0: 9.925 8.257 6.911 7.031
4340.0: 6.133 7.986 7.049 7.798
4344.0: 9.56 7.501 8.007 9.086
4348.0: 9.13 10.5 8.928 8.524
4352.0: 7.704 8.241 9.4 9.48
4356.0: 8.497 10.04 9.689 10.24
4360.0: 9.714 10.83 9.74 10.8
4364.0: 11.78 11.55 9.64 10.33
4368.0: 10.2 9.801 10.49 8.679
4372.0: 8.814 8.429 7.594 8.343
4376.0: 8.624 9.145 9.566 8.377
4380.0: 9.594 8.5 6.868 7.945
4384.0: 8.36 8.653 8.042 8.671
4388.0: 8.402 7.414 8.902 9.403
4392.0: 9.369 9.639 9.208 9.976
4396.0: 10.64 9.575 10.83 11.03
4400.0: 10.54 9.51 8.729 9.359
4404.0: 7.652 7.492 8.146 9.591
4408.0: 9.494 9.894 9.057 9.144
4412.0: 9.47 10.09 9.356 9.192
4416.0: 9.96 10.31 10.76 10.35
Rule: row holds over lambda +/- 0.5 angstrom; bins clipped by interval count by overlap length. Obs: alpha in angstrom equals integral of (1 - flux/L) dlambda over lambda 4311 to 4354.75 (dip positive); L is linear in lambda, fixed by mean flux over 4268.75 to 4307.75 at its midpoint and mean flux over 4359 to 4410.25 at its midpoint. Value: -3.2 angstrom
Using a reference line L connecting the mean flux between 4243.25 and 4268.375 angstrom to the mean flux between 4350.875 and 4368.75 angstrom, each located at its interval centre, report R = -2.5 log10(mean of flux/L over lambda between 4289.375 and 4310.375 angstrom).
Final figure 0.42 mag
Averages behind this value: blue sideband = 8.02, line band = 5.94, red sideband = 9.83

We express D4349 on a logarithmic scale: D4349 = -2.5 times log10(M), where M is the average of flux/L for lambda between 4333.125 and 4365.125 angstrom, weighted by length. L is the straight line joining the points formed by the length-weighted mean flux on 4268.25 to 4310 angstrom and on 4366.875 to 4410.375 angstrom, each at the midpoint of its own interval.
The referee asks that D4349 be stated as -0.12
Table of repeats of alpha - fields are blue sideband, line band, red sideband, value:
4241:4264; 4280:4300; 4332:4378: 3.7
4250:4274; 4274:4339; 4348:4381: 7.5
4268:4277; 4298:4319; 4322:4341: 2.8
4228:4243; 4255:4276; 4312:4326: 1.0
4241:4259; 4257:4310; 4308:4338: 8.3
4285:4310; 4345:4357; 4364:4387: -1.1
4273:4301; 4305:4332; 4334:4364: 0.7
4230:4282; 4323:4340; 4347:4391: 1.0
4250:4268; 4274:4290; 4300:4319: -0.3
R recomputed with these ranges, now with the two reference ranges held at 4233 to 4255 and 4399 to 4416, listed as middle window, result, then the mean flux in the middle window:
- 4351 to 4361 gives -0.06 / 9.27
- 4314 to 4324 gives -0.07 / 8.95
